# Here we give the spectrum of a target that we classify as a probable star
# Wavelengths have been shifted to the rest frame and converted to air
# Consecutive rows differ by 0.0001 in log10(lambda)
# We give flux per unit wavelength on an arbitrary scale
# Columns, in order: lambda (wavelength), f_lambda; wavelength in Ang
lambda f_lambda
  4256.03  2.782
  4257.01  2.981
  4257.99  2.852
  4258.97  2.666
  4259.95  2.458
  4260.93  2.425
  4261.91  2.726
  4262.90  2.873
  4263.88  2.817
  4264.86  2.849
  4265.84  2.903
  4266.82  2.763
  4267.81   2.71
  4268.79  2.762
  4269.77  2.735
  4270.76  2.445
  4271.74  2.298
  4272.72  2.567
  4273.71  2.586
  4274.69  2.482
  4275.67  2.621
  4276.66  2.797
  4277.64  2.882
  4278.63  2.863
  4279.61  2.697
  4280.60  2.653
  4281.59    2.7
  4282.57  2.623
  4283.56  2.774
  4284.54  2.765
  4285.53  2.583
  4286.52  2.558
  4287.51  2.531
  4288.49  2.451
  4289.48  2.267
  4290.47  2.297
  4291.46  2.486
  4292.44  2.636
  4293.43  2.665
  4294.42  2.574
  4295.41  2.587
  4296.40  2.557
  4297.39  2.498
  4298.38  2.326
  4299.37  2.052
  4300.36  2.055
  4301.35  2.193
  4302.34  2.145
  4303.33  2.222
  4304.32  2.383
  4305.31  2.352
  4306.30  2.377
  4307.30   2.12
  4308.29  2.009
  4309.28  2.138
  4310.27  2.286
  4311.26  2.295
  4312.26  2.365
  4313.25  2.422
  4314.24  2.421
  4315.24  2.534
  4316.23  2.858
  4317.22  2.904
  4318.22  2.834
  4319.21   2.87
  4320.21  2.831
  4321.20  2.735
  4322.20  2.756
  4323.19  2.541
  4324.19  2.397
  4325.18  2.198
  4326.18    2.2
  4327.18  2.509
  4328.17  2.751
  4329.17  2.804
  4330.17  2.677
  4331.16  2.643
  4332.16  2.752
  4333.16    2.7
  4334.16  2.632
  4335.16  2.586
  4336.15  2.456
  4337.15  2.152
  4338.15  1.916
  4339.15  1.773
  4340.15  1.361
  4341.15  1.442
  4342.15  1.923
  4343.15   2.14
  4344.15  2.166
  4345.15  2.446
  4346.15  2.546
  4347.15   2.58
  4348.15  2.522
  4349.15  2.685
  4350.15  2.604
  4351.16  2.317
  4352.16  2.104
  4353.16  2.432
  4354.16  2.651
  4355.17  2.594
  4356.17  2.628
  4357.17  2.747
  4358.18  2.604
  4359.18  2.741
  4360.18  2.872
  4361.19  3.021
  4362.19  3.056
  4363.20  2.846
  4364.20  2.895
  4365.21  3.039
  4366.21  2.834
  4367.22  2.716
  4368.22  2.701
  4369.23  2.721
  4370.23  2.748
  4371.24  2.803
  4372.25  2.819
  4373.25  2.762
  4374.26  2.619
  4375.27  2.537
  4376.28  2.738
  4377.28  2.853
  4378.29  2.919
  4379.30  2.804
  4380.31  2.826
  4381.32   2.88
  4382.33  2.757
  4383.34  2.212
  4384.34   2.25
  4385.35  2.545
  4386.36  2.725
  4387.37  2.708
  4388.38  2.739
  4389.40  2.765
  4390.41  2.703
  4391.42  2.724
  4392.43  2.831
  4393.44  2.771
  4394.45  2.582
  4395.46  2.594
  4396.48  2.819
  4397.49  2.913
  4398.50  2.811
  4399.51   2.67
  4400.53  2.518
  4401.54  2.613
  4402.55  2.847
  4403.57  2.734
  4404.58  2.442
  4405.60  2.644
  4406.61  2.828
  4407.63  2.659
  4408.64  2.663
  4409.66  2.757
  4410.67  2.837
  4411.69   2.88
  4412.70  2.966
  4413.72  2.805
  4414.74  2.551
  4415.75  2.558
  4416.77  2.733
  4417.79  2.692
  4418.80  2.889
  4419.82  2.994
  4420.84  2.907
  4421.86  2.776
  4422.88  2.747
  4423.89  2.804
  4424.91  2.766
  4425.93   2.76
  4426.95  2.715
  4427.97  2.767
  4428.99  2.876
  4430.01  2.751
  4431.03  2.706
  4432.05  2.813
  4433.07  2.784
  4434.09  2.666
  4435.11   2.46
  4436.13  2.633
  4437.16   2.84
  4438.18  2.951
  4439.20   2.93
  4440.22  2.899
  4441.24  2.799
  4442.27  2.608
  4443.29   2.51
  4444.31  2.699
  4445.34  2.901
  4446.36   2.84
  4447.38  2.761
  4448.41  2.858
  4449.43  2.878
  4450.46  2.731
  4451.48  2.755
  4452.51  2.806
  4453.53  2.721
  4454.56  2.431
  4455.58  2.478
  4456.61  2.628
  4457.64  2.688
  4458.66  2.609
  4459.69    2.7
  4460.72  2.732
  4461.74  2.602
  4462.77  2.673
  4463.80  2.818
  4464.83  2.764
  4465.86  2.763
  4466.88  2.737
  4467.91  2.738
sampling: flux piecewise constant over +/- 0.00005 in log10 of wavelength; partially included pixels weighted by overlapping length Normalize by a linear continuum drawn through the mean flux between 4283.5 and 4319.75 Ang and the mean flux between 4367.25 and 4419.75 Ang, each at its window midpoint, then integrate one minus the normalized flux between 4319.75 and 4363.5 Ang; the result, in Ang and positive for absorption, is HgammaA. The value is 1.4 Ang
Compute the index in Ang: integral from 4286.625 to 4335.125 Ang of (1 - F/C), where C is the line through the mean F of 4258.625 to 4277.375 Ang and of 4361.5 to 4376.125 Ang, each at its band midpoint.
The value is 4.3 Ang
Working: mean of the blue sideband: 2.66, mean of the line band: 2.48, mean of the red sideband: 2.79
